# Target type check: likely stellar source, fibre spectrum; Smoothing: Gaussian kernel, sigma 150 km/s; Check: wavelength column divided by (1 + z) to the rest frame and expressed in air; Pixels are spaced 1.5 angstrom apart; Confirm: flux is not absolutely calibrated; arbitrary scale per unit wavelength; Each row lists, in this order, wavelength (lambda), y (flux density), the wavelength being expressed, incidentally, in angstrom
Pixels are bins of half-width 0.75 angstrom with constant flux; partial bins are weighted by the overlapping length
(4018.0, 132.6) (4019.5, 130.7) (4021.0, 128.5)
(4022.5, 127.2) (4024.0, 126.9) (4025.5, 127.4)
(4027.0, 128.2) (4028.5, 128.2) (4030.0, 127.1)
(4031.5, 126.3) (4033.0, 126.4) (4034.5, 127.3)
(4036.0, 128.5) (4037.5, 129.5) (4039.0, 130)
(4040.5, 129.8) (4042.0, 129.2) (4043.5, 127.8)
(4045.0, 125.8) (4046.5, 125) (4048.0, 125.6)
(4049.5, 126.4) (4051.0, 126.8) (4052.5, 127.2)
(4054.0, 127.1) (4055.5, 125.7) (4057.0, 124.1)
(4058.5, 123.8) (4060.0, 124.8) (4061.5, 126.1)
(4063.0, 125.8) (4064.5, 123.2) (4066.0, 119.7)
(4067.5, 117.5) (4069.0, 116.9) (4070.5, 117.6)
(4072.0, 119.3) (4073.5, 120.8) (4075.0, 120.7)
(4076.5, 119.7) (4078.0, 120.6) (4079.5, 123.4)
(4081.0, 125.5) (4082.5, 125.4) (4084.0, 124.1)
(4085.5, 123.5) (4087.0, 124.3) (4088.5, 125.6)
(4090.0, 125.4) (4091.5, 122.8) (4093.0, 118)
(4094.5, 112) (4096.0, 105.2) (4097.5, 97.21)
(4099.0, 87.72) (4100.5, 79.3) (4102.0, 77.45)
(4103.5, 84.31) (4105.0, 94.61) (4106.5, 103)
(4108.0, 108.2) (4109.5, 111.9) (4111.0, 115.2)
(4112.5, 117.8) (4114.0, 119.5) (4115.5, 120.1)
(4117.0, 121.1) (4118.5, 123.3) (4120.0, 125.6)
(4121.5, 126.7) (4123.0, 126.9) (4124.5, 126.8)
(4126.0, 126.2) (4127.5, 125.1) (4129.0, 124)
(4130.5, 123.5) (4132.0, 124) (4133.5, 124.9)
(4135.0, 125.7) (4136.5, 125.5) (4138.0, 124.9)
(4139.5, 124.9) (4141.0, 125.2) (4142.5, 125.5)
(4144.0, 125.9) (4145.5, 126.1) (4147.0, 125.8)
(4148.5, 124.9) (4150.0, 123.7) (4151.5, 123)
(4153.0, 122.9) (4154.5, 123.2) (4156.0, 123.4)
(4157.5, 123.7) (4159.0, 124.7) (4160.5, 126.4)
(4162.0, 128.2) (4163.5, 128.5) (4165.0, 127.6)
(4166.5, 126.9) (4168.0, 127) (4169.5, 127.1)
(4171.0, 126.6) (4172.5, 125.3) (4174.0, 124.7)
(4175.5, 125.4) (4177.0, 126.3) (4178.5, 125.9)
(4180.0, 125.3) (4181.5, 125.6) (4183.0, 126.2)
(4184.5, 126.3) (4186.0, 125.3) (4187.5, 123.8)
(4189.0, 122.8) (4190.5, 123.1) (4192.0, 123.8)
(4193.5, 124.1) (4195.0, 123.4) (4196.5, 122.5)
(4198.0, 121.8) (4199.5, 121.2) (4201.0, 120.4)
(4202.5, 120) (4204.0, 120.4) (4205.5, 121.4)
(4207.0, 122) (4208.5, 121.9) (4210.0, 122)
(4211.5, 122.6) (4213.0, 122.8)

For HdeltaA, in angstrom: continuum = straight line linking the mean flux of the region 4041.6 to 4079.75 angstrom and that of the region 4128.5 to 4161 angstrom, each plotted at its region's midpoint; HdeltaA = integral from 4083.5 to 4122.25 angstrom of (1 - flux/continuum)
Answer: 4.0 angstrom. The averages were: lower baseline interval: 123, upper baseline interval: 125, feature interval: 111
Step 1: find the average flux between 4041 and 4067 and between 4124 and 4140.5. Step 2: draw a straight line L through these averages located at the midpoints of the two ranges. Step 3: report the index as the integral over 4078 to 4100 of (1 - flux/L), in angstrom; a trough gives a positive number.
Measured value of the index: 1.5 angstrom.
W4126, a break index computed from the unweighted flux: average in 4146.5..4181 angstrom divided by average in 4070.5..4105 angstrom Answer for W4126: 1.12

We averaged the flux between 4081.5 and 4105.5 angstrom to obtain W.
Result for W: 108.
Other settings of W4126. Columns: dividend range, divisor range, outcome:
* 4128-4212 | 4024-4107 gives 1.04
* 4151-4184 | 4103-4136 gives 1.06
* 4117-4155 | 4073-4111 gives 1.12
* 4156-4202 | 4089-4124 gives 1.14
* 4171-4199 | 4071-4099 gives 1.05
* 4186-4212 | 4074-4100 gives 1.04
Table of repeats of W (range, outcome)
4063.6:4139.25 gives 117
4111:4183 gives 125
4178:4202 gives 124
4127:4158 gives 125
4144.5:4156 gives 124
